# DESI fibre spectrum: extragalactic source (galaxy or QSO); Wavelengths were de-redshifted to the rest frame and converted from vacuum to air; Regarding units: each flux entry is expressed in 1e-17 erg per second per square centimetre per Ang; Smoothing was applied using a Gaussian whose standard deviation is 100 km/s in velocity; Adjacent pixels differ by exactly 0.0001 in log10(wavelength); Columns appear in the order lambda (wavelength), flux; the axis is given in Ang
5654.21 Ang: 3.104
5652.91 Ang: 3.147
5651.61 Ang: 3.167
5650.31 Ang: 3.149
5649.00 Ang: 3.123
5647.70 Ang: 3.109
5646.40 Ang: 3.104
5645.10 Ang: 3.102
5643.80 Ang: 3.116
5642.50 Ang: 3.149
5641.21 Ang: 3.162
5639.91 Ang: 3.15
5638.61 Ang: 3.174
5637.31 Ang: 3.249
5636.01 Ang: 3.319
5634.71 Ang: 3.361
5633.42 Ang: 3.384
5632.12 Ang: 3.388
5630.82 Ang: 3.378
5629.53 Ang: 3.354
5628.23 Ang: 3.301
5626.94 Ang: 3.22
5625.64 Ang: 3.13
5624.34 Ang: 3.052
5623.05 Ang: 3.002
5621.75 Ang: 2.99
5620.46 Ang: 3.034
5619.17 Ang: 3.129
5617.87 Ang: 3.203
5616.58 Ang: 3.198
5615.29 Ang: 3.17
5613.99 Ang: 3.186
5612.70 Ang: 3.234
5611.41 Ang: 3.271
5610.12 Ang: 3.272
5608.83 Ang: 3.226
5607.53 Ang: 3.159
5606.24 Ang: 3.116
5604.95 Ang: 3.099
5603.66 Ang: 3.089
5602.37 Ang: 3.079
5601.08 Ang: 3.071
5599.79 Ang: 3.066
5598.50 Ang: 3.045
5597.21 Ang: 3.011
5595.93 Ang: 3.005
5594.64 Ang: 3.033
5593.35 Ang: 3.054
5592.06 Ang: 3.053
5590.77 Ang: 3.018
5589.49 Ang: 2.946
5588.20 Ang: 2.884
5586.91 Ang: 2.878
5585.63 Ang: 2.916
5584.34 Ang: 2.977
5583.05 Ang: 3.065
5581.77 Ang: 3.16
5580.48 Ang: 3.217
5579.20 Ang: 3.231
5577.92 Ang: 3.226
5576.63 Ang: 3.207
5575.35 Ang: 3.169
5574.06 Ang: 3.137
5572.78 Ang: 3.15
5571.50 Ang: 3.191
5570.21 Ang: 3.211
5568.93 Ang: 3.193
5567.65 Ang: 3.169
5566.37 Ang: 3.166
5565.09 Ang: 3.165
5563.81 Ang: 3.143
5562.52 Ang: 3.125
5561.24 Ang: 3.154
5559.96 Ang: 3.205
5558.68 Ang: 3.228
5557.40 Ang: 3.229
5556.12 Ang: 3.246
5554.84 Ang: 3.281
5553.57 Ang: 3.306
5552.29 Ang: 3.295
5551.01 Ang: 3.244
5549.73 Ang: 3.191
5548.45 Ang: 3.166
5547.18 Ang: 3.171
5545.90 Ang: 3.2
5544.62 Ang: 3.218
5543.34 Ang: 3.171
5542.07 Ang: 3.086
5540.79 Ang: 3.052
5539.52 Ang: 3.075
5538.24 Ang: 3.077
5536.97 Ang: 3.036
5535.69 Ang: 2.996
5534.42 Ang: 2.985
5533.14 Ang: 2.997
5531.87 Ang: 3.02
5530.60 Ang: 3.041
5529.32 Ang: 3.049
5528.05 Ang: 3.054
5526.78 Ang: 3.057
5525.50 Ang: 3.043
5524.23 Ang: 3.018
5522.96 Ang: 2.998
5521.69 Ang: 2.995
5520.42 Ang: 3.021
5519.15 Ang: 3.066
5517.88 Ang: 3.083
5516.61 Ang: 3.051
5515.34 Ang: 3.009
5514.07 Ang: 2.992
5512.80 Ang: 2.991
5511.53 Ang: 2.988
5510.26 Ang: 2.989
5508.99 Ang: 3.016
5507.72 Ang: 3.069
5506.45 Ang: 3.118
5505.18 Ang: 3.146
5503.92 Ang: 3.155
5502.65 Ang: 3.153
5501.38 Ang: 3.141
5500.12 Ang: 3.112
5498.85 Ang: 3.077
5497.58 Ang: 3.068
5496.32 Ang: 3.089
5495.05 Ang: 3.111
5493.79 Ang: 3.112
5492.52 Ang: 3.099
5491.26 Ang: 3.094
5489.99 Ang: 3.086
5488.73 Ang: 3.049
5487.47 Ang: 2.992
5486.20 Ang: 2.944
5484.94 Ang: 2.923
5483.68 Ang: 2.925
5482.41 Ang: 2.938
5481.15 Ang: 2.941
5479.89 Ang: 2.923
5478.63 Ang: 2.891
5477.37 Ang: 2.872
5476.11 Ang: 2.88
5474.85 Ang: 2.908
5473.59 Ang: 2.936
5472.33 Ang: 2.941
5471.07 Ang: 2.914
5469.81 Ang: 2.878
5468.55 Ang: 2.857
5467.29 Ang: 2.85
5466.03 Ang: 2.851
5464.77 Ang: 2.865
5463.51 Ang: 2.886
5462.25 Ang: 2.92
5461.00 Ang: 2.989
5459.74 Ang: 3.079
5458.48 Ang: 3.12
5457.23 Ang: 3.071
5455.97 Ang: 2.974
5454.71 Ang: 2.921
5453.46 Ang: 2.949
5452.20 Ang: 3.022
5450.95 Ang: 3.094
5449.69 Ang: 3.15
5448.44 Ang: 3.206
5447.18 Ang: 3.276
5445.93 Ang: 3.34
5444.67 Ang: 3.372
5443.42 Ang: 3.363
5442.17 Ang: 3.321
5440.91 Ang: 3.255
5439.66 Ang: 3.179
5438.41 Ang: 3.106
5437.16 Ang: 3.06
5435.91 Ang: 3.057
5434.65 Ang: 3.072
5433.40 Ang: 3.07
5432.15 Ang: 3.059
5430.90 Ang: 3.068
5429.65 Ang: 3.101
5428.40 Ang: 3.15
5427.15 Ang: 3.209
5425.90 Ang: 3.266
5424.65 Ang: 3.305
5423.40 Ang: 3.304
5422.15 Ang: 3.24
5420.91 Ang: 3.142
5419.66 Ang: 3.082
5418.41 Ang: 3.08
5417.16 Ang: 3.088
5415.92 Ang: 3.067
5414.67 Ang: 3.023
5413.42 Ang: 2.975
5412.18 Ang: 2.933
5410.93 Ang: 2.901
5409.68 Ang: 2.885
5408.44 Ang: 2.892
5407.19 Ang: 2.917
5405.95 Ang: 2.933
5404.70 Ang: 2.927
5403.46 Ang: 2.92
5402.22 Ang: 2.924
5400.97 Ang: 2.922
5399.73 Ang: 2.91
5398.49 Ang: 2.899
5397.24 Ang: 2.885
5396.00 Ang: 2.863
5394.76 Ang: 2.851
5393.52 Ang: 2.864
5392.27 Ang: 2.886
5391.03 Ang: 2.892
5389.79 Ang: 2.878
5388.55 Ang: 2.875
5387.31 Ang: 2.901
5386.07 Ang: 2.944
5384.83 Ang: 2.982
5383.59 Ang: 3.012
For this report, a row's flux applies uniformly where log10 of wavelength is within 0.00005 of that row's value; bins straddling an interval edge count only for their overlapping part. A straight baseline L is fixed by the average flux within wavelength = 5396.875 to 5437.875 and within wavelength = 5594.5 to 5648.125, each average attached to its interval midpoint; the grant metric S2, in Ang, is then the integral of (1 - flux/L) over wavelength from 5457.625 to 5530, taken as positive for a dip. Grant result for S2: 1.9 Ang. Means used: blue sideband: 3.04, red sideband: 3.17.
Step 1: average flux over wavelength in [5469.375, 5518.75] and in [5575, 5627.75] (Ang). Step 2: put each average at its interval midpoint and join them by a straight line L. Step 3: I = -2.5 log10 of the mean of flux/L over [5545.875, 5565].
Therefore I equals -0.05 mag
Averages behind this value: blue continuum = 3.02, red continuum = 3.1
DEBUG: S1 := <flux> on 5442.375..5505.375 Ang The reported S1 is 3.03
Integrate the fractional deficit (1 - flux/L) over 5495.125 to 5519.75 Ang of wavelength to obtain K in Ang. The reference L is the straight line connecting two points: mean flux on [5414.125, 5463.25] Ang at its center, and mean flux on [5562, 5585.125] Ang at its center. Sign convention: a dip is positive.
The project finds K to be 0.6 Ang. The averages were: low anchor 3.13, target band 3.07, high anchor 3.16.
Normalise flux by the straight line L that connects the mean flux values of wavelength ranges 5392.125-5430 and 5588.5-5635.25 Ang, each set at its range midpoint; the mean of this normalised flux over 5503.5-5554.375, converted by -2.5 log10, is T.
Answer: 0.003 mag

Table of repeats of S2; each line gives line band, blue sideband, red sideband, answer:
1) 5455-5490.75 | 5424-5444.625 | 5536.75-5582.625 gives 2.6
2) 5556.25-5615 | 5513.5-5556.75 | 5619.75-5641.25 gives 0.7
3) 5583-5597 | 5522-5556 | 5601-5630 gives 0.7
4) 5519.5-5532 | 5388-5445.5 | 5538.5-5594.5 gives 0.3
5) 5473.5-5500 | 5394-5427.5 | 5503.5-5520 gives 0.4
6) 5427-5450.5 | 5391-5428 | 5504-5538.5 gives -1.3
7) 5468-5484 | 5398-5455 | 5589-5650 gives 1.0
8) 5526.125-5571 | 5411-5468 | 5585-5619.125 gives -0.7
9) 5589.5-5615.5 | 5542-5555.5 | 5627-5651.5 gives 0.9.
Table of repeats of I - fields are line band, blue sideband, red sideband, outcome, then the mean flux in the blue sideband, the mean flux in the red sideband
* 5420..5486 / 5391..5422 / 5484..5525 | -0.020 mag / 2.95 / 3.05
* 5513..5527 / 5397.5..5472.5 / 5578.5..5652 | 0.022 mag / 3.05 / 3.14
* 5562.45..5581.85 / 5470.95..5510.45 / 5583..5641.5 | -0.029 mag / 3.02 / 3.13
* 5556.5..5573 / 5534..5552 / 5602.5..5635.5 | -0.012 mag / 3.12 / 3.2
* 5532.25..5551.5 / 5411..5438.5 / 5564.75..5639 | 0.008 mag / 3.11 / 3.14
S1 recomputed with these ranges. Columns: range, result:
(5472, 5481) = 2.91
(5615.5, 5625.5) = 3.09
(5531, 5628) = 3.13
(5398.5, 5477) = 3.05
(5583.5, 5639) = 3.13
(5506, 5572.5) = 3.11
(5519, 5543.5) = 3.04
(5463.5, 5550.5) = 3.03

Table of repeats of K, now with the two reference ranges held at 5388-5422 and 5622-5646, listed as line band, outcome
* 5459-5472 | 0.5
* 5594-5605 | 0.4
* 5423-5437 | -0.8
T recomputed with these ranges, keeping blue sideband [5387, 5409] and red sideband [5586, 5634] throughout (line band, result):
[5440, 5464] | -0.060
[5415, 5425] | -0.084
